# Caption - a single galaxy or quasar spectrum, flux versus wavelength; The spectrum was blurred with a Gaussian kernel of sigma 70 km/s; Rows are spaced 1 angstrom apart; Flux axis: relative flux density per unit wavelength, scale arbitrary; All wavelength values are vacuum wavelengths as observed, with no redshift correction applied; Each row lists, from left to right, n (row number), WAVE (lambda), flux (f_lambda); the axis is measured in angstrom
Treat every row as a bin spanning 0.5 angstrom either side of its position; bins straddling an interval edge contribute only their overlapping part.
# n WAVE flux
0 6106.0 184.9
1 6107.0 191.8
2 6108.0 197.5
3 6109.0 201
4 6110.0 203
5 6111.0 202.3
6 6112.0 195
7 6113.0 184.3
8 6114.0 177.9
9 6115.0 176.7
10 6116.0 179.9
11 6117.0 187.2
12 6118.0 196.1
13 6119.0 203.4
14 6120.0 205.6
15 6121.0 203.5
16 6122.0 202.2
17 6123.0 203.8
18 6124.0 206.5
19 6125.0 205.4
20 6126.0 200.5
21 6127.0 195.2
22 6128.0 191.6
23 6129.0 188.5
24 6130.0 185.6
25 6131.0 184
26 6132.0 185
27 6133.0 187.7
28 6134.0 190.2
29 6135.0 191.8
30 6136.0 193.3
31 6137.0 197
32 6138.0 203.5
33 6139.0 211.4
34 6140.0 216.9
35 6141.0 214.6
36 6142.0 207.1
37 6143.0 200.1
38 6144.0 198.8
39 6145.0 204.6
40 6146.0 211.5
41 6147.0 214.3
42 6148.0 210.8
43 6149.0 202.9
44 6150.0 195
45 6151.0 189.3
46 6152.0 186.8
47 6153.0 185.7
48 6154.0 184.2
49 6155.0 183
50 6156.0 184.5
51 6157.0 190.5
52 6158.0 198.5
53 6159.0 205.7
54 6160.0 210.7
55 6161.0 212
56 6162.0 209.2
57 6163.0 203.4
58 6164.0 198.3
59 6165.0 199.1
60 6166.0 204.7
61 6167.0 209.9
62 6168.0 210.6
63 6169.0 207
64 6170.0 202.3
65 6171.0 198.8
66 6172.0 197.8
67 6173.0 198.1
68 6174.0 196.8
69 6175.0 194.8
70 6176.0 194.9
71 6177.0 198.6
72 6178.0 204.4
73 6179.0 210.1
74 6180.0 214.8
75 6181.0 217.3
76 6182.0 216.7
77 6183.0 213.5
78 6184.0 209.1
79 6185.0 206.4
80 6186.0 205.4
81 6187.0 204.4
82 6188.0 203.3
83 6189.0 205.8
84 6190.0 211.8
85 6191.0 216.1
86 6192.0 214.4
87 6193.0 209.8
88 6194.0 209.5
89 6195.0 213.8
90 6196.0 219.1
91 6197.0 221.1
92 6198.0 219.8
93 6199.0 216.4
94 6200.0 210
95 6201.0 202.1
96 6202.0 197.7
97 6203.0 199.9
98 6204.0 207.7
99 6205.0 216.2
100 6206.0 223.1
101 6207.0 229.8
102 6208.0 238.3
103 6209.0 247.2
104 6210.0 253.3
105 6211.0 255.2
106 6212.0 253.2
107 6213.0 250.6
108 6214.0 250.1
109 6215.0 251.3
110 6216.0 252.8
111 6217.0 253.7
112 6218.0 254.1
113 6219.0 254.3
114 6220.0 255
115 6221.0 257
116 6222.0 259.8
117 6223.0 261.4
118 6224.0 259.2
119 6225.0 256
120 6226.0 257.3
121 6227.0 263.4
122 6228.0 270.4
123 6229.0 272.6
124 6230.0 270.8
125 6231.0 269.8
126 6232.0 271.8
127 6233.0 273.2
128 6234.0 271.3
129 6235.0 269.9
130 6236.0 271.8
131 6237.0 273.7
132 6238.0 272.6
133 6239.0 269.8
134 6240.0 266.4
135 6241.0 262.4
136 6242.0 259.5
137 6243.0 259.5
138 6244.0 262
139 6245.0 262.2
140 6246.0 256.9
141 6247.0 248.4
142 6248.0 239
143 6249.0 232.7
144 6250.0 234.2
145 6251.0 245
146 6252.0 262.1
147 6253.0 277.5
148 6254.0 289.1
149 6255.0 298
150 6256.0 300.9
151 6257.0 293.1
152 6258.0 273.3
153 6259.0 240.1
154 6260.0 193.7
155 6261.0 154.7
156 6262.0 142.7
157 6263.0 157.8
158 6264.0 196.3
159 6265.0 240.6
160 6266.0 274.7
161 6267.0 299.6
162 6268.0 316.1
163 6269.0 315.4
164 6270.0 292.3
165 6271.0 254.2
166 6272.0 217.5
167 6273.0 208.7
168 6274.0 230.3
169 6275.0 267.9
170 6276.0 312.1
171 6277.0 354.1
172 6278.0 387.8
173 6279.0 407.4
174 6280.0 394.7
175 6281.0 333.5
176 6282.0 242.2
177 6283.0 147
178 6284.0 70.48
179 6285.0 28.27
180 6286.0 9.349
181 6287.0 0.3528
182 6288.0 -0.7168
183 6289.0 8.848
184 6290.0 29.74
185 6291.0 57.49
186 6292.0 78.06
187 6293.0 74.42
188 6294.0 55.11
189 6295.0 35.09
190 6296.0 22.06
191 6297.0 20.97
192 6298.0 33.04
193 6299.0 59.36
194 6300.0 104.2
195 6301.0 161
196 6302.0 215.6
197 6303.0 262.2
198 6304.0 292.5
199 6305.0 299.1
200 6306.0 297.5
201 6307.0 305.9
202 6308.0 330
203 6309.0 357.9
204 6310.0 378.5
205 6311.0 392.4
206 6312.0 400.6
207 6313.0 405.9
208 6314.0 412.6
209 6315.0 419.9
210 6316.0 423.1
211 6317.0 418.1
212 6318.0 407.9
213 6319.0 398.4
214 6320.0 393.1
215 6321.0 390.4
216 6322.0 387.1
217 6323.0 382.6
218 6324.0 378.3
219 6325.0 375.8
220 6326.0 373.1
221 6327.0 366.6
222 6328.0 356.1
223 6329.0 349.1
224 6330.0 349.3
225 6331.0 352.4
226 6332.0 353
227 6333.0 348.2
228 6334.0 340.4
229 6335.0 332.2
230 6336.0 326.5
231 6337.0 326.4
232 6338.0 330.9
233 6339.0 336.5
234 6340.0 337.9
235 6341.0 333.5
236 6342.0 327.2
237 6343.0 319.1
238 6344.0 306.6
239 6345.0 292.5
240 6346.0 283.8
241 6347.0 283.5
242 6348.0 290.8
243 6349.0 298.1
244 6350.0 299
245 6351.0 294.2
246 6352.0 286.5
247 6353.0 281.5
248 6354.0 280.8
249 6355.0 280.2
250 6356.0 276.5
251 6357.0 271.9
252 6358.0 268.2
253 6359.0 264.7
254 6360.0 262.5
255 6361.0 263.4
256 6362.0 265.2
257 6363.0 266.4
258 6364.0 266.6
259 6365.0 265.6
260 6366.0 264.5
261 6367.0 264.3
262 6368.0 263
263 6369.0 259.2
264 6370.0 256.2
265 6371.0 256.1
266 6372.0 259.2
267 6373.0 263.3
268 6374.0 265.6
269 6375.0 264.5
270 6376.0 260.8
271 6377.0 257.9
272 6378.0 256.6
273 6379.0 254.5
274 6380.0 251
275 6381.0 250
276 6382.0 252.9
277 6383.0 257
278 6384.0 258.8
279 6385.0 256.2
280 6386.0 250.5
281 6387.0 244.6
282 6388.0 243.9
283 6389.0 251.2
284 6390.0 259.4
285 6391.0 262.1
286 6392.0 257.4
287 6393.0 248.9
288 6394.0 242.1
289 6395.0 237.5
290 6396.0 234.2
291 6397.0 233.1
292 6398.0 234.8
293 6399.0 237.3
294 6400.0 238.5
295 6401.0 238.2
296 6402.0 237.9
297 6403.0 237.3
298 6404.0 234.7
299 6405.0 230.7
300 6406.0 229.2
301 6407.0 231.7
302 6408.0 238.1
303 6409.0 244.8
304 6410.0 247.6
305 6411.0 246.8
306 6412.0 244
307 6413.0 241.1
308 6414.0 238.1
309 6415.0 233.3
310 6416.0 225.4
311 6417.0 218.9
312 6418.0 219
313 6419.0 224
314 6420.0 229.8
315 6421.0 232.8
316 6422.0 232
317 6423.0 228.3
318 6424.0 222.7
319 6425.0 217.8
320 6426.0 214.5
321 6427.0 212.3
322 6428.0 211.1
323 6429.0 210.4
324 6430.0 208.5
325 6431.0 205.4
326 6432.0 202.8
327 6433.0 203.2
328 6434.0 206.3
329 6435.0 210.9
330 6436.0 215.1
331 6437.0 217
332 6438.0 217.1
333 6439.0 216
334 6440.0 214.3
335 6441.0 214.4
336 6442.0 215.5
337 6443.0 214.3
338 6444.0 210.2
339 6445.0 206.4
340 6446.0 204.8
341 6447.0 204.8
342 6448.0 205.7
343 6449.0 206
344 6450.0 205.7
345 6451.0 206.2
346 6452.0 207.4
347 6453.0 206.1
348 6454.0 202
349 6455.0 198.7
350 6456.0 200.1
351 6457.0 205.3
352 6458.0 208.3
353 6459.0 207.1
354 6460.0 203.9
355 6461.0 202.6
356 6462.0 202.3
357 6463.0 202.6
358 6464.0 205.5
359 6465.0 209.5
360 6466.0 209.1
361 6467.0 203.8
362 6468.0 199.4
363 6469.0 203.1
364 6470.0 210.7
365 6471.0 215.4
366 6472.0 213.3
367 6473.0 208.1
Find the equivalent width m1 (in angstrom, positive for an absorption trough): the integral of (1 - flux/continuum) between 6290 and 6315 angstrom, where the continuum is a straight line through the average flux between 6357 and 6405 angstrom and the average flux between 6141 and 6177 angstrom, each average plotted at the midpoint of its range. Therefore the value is 2.63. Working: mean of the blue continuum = 200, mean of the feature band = 211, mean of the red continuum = 254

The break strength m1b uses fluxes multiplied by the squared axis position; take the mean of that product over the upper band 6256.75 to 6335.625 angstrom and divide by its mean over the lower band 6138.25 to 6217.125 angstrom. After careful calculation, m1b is 1.26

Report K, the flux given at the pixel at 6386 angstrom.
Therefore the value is 250.5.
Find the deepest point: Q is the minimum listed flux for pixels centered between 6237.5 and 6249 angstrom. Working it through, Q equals 232.7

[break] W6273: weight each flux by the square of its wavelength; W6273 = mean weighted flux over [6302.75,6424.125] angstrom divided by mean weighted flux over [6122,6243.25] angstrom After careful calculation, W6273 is 1.4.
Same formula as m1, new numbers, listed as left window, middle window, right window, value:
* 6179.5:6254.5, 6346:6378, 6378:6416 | -3.6 angstrom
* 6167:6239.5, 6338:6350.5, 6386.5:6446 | -4.4 angstrom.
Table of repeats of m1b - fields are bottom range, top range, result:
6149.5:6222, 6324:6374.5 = 1.48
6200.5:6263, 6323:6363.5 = 1.30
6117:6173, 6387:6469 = 1.21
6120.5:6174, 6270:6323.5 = 1.25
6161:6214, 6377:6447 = 1.16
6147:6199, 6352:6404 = 1.34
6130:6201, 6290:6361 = 1.50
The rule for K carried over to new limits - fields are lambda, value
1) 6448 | 205.7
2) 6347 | 283.5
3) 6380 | 251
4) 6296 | 22.06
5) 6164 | 198.3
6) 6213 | 250.6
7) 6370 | 256.2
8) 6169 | 207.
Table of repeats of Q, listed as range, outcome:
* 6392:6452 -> 202.8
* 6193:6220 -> 197.7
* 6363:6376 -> 256.1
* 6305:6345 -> 292.5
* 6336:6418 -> 218.9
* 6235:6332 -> -0.7168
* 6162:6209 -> 194.8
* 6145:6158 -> 183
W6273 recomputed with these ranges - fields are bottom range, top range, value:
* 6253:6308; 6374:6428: 1.27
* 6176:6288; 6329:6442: 1.14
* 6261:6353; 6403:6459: 0.85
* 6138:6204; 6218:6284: 1.32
